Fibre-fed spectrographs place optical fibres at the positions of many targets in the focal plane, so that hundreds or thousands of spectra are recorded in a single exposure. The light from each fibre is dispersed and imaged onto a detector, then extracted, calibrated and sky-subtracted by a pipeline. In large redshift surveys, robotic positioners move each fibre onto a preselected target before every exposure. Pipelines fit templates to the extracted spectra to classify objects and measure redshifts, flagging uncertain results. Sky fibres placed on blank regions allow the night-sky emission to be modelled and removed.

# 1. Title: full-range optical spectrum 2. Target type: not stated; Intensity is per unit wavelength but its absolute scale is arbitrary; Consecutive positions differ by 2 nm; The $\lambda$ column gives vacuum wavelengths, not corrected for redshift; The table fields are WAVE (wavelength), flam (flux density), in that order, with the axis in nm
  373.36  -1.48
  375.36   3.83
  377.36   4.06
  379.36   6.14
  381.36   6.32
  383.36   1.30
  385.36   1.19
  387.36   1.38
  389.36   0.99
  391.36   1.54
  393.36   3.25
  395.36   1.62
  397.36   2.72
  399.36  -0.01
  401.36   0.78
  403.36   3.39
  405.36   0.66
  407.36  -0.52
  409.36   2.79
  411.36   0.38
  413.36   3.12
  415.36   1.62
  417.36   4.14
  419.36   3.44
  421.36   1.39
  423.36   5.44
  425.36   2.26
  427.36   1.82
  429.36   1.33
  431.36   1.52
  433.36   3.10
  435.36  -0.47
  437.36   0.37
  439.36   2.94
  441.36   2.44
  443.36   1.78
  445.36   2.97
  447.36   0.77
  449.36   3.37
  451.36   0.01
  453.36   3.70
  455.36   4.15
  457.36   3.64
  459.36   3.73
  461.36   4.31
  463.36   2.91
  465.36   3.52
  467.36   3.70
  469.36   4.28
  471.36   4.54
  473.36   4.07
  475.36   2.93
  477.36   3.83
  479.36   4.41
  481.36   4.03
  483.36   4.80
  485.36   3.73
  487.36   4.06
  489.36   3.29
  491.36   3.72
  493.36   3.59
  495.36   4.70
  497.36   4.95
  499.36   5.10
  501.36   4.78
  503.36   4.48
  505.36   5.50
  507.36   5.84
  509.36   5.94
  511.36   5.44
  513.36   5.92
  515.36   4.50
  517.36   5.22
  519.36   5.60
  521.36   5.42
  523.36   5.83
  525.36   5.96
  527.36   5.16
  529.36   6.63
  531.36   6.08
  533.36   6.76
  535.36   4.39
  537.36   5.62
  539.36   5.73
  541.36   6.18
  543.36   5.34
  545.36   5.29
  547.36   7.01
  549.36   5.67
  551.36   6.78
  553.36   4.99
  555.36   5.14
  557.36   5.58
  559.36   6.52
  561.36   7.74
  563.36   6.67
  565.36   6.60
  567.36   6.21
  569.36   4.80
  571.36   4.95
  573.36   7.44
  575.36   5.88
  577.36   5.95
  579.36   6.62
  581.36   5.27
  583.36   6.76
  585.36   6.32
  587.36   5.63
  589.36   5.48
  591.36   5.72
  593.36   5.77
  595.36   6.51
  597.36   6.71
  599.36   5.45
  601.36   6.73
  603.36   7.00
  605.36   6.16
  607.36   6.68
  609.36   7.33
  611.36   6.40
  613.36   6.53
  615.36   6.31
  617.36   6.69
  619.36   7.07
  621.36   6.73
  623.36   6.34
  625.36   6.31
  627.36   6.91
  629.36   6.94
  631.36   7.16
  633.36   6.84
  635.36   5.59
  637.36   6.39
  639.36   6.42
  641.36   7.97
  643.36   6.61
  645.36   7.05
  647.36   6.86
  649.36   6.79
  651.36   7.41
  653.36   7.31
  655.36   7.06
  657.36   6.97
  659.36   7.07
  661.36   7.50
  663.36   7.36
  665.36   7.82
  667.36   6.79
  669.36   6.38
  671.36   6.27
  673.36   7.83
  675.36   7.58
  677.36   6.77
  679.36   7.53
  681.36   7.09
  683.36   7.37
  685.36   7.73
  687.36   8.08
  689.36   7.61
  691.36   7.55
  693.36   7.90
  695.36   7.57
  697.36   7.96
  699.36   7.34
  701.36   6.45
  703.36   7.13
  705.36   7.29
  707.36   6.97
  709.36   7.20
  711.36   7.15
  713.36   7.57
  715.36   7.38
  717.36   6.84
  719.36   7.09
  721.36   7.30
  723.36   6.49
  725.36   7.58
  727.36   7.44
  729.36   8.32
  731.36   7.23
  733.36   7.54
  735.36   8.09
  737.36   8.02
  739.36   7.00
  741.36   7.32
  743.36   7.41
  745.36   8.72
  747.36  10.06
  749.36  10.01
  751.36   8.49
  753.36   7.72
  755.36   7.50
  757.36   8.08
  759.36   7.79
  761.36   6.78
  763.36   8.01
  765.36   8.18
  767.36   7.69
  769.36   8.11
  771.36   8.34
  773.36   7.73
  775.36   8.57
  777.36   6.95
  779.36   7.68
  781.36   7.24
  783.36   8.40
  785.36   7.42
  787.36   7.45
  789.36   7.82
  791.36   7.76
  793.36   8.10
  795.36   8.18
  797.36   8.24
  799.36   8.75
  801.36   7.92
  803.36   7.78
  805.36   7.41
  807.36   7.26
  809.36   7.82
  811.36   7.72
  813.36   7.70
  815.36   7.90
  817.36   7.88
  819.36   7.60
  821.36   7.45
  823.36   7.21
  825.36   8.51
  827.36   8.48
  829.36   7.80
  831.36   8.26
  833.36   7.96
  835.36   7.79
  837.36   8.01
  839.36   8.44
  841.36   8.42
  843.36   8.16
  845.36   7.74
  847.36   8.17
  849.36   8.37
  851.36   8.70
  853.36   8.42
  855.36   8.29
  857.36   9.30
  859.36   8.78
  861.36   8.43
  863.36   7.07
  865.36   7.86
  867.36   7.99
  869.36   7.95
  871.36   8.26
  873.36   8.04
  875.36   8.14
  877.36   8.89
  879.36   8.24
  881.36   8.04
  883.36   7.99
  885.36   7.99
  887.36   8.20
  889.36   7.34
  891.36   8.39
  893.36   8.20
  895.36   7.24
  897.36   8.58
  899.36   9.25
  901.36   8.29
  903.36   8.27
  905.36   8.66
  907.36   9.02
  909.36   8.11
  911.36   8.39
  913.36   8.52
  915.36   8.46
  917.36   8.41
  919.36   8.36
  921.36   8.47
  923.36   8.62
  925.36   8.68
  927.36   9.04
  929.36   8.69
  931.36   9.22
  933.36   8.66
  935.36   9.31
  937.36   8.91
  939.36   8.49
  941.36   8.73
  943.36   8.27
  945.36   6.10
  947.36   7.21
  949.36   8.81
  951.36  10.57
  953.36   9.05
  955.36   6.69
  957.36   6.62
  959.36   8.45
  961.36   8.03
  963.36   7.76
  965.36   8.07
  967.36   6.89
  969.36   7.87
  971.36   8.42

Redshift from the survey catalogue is 0.138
